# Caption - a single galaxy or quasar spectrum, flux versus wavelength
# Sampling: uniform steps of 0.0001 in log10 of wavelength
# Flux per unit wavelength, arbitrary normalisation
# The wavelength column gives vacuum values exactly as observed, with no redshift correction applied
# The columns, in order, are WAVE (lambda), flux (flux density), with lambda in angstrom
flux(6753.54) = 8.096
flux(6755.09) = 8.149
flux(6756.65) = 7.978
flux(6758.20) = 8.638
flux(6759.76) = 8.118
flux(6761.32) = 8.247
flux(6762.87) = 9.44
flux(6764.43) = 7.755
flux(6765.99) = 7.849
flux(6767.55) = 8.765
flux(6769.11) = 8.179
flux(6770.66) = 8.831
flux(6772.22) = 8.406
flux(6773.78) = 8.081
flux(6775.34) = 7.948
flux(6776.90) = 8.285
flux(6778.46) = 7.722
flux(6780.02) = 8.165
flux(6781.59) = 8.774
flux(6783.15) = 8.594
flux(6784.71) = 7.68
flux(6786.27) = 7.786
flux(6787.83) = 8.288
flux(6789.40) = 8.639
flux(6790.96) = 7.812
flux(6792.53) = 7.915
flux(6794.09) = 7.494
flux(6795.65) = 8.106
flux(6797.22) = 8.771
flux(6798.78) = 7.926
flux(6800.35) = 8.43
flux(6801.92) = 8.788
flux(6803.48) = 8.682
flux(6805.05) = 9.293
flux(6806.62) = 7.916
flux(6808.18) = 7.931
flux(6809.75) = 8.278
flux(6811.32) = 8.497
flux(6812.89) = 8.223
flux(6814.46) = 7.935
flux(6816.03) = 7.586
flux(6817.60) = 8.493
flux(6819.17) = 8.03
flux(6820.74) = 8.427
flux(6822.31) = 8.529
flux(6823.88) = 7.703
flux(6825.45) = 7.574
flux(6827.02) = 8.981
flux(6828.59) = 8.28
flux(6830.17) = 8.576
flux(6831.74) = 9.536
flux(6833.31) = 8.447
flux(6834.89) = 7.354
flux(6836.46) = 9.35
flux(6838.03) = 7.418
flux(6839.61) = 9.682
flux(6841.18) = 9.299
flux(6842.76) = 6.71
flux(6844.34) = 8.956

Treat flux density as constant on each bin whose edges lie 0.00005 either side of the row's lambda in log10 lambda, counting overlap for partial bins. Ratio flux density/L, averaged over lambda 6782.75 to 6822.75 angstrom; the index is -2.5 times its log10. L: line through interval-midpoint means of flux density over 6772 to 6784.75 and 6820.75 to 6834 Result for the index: 0.01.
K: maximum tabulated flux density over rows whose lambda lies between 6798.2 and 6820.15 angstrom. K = 9.293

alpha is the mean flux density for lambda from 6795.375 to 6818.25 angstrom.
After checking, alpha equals 8.32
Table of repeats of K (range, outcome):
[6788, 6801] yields 8.771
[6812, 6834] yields 9.536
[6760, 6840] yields 9.682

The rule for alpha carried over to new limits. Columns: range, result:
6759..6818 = 8.25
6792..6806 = 8.38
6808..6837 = 8.3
